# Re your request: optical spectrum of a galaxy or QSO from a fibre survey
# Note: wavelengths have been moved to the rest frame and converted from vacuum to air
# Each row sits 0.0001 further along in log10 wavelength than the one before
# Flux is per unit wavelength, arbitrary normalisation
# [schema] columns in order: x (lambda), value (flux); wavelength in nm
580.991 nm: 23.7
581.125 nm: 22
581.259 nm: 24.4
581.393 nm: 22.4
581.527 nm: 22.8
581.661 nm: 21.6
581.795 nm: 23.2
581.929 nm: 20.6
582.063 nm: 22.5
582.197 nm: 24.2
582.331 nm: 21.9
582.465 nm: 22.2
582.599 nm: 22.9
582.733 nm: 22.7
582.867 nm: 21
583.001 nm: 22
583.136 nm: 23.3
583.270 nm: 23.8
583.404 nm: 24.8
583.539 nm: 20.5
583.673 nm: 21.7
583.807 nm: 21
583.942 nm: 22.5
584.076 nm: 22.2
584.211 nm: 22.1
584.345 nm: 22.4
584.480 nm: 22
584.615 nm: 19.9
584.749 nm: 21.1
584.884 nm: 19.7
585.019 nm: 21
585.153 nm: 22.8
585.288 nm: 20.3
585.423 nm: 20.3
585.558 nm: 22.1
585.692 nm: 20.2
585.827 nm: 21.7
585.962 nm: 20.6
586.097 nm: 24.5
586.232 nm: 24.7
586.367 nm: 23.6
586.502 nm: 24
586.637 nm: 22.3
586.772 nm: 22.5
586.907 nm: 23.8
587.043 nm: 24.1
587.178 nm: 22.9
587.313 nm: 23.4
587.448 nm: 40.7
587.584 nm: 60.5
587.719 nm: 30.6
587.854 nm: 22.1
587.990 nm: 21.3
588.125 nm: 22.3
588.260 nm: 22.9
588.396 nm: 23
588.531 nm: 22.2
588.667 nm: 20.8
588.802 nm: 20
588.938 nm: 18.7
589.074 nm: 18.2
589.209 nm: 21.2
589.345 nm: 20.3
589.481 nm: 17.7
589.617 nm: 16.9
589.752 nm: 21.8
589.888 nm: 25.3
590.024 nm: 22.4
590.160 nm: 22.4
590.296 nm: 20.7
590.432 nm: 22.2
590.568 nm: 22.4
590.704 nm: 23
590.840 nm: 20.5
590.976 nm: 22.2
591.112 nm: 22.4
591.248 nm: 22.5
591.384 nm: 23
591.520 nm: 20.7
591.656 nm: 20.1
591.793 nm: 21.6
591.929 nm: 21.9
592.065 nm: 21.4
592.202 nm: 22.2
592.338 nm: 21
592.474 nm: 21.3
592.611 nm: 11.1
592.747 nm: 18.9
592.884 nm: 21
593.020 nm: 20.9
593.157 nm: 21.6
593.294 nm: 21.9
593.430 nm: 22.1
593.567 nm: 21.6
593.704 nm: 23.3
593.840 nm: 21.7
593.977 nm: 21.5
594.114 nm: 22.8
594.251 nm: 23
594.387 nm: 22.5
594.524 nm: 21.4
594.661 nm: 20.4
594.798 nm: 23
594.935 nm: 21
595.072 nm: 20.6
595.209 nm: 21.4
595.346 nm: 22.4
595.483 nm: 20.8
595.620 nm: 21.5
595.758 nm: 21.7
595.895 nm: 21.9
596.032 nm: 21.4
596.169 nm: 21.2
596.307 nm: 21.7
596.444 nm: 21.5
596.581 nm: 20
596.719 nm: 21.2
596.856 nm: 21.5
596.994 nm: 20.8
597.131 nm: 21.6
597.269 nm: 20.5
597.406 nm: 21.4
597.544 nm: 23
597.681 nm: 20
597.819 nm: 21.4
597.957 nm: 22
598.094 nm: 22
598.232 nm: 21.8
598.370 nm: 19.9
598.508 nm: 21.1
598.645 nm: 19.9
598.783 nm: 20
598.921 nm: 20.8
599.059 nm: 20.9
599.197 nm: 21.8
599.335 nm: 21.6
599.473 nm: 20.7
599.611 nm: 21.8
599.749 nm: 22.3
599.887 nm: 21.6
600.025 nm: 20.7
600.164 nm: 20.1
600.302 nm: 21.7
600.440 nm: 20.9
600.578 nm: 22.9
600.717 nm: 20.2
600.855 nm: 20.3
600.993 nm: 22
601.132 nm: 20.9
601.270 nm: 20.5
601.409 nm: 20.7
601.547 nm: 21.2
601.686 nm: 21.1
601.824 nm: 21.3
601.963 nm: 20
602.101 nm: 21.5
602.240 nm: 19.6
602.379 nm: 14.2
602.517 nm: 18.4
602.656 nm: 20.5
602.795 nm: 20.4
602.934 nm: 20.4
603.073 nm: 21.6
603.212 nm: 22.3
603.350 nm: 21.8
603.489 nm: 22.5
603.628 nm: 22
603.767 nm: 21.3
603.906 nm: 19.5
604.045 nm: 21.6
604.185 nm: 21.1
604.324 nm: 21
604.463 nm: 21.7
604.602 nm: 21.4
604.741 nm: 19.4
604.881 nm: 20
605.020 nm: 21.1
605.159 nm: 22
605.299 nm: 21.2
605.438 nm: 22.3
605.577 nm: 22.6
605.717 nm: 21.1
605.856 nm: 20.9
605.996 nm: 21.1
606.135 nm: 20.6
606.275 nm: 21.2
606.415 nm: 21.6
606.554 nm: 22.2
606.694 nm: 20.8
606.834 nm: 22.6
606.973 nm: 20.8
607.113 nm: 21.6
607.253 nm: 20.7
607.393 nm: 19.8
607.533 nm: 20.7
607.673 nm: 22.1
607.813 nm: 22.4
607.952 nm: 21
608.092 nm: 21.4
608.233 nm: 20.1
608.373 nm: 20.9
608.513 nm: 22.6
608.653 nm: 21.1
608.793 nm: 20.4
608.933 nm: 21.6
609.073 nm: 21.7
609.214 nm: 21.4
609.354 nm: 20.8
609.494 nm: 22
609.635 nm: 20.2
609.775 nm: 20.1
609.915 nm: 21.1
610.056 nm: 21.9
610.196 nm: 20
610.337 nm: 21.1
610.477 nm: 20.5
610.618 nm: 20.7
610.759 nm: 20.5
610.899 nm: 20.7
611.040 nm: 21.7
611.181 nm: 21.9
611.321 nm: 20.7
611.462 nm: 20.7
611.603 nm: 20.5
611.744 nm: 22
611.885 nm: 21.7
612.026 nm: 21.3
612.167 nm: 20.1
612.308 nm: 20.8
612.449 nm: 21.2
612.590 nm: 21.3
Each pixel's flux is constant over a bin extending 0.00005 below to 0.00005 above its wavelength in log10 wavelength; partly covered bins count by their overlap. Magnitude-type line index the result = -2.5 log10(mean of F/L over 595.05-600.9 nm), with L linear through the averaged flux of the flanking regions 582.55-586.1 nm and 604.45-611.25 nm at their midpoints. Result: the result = 0.01 mag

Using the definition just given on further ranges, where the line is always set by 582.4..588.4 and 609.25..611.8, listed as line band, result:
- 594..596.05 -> 0.045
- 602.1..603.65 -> 0.075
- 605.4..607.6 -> 0.006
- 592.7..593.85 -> 0.067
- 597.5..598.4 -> 0.043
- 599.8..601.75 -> 0.048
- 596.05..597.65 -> 0.058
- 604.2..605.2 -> 0.033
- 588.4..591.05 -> 0.107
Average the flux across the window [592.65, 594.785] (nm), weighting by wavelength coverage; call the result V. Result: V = 21.5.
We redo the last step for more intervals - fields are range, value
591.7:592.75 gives 20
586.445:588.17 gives 27.8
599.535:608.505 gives 21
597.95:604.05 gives 20.9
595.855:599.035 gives 21.1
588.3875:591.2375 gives 21.1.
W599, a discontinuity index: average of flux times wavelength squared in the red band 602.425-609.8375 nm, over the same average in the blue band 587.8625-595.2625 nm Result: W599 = 1.04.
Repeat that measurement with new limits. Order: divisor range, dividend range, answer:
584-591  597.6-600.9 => 0.95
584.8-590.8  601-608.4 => 0.95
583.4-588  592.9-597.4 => 0.93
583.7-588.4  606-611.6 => 0.95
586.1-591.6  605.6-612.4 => 0.96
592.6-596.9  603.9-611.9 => 1.04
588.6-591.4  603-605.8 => 1.06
